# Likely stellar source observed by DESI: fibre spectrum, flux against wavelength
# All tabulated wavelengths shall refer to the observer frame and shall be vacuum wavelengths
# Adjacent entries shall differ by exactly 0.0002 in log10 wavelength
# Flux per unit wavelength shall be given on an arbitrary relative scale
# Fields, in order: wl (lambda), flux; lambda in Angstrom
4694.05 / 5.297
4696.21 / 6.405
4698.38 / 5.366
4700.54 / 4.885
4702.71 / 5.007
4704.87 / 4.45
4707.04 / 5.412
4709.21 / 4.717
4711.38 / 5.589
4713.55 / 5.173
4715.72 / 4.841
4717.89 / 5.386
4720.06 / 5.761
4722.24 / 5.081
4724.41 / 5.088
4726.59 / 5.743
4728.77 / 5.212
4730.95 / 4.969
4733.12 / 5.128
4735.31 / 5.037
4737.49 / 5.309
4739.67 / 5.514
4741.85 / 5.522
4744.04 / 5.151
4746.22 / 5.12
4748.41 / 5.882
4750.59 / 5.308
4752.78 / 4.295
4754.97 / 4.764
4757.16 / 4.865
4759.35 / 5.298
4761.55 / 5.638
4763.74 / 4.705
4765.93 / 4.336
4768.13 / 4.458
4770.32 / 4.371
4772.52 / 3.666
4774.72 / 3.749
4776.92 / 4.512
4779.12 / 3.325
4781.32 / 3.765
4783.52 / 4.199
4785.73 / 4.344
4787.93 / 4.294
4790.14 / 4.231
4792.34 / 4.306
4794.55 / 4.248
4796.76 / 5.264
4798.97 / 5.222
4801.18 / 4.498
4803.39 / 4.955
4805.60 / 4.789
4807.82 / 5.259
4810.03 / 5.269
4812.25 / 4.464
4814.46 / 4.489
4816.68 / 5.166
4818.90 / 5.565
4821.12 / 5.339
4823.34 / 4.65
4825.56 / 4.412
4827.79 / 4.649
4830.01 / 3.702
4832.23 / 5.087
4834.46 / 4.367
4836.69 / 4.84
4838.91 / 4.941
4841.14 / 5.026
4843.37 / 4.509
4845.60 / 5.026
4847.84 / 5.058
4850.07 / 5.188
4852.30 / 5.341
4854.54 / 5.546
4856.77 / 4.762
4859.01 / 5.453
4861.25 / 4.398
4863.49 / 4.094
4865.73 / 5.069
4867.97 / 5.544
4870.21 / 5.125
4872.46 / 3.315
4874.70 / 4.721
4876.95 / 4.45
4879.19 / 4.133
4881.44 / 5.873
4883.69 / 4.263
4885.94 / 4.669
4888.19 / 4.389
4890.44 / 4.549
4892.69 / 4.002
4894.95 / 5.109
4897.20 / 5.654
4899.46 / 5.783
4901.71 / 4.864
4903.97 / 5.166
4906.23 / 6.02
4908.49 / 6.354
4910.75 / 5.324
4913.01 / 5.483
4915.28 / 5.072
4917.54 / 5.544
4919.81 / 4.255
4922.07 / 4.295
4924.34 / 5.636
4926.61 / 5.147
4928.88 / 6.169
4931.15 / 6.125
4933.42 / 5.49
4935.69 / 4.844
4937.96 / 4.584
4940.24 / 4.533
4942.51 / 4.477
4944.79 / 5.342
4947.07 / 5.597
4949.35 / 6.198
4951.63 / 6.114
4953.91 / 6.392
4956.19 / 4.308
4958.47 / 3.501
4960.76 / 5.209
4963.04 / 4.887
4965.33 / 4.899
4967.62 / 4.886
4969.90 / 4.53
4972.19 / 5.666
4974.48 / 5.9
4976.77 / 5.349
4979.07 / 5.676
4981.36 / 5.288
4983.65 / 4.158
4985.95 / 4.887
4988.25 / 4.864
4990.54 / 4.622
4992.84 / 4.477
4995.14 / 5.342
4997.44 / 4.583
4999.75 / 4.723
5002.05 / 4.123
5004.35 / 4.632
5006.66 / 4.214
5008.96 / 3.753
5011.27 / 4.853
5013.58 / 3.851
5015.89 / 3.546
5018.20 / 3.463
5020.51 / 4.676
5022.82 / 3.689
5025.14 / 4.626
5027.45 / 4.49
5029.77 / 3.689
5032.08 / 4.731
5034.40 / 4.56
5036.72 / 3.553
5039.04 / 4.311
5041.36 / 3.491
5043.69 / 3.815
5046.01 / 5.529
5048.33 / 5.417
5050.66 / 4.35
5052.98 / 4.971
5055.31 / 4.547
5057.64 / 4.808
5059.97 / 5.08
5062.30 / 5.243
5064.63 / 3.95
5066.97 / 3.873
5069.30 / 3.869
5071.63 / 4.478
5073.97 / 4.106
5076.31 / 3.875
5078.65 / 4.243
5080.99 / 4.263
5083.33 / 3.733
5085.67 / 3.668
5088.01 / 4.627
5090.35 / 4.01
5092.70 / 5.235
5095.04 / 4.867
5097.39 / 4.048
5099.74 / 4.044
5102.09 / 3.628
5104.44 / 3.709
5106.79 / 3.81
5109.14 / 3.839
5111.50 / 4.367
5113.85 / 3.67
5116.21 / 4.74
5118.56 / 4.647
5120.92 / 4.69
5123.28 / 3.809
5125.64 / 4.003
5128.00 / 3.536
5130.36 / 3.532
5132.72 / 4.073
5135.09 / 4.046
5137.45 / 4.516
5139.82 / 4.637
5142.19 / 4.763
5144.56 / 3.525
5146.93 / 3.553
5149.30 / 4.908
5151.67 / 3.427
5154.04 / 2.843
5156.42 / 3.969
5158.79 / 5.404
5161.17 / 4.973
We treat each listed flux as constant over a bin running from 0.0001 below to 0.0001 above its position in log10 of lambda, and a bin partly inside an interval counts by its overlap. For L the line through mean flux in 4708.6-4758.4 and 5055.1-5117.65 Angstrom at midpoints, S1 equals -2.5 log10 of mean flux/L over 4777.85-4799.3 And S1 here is 0.18 mag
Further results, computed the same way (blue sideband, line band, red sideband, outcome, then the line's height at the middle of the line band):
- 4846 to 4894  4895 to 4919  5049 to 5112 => -0.174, 4.68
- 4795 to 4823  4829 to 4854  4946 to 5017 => 0.027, 4.97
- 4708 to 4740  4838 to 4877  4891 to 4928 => 0.076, 5.23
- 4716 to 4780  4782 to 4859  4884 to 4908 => 0.041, 4.98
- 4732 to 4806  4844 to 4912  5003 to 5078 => -0.097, 4.55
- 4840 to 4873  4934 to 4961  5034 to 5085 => -0.095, 4.67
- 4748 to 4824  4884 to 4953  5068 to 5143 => -0.173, 4.45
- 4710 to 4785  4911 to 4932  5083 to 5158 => -0.171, 4.52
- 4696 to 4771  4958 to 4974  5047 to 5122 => -0.069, 4.6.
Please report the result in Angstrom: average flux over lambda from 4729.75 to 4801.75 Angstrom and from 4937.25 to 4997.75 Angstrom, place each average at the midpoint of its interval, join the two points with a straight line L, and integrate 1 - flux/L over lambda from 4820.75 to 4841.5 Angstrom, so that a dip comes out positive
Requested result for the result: 0.7 Angstrom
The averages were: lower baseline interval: 4.71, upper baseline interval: 5.06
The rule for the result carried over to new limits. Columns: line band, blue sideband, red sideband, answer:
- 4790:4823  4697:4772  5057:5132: 0.2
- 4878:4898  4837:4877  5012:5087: 0.2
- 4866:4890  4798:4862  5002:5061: 0.5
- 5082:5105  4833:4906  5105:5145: 0.3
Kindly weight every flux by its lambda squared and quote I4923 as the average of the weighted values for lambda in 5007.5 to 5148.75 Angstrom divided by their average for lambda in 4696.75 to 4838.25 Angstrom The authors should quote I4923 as 1.0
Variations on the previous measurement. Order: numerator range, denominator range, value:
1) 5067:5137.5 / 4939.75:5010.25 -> 0.88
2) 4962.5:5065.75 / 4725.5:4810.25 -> 1.06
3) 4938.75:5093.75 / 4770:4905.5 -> 1.05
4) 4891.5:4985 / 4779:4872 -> 1.15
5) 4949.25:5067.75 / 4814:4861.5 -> 1.02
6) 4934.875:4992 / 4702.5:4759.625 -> 1.08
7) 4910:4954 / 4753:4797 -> 1.29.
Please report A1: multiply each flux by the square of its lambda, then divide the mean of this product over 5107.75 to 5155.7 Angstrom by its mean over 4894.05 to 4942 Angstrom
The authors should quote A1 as 0.8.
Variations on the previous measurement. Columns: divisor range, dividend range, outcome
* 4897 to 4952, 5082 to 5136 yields 0.83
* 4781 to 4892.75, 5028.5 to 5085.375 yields 1.00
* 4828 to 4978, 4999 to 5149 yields 0.90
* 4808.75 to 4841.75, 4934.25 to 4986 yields 1.12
